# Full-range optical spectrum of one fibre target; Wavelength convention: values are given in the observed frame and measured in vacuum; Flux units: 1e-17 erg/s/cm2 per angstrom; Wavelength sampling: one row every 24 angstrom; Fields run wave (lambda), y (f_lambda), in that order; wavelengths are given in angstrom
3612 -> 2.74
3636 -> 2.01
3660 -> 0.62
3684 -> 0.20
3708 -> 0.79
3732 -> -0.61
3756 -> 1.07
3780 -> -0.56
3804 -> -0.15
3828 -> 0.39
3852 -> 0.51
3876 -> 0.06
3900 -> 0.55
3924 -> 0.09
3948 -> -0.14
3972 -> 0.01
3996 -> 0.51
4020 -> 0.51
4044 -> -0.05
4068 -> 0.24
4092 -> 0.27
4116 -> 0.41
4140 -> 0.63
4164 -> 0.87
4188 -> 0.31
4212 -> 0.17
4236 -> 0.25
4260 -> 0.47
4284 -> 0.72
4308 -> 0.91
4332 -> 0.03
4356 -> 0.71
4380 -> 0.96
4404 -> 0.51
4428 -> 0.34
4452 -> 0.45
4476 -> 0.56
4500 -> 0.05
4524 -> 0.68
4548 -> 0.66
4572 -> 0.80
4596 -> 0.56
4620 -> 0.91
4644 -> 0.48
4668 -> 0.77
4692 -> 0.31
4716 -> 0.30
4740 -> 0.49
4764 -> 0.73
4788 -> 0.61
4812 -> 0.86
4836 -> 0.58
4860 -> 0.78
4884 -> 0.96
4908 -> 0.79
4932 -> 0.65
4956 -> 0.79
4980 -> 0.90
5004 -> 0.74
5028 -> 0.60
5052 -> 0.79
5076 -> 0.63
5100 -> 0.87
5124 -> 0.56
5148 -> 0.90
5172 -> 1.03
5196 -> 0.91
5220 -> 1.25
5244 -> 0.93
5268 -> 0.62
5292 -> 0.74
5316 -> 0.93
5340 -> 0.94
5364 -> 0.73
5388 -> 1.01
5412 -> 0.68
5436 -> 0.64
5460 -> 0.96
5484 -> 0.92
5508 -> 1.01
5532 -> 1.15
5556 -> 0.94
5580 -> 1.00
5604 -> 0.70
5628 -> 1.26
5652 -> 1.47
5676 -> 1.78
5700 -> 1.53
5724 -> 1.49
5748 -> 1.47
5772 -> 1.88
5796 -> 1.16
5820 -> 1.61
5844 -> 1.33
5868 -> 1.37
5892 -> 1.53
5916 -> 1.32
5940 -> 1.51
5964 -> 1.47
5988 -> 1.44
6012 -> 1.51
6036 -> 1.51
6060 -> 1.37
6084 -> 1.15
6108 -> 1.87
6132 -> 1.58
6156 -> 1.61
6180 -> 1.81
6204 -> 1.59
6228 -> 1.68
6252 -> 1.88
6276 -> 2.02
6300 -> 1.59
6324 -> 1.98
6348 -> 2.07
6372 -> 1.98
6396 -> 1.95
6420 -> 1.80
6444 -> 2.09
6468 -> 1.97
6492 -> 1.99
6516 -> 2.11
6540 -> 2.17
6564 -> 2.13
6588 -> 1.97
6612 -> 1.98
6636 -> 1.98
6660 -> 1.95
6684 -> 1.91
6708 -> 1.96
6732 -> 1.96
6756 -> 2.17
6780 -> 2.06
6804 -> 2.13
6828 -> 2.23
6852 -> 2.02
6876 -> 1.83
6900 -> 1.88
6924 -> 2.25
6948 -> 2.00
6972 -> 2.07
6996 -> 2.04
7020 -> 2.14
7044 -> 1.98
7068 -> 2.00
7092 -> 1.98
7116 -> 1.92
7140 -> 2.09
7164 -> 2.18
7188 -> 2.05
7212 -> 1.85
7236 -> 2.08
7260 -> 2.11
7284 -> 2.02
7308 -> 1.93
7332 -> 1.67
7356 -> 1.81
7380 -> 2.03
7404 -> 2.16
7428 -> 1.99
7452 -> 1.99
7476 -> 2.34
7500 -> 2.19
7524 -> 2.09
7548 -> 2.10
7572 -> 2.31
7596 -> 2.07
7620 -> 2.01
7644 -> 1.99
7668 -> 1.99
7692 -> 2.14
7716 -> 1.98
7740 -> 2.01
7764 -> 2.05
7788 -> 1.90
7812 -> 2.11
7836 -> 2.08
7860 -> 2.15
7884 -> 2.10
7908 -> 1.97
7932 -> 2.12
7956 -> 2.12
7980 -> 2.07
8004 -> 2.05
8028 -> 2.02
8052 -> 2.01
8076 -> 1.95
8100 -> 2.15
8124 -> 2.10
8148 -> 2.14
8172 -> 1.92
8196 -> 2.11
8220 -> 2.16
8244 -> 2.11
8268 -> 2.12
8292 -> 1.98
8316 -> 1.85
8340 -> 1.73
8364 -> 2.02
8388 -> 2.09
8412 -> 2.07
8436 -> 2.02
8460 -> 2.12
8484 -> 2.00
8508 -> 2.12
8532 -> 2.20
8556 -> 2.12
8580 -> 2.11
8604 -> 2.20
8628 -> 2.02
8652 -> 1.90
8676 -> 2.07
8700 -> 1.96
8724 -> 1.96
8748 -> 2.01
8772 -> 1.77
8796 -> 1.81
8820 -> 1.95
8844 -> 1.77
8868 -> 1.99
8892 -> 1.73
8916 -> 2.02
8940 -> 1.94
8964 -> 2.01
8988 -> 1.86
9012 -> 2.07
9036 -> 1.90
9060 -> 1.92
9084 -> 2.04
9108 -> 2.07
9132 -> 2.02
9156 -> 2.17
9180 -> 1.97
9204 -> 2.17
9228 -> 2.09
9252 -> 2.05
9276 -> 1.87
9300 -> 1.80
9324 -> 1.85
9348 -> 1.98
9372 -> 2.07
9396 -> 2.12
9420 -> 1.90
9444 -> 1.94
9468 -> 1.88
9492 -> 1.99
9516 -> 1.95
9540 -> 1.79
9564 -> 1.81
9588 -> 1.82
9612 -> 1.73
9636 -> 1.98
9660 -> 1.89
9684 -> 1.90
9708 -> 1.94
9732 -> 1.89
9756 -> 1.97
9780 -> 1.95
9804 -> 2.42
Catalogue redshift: 0.412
